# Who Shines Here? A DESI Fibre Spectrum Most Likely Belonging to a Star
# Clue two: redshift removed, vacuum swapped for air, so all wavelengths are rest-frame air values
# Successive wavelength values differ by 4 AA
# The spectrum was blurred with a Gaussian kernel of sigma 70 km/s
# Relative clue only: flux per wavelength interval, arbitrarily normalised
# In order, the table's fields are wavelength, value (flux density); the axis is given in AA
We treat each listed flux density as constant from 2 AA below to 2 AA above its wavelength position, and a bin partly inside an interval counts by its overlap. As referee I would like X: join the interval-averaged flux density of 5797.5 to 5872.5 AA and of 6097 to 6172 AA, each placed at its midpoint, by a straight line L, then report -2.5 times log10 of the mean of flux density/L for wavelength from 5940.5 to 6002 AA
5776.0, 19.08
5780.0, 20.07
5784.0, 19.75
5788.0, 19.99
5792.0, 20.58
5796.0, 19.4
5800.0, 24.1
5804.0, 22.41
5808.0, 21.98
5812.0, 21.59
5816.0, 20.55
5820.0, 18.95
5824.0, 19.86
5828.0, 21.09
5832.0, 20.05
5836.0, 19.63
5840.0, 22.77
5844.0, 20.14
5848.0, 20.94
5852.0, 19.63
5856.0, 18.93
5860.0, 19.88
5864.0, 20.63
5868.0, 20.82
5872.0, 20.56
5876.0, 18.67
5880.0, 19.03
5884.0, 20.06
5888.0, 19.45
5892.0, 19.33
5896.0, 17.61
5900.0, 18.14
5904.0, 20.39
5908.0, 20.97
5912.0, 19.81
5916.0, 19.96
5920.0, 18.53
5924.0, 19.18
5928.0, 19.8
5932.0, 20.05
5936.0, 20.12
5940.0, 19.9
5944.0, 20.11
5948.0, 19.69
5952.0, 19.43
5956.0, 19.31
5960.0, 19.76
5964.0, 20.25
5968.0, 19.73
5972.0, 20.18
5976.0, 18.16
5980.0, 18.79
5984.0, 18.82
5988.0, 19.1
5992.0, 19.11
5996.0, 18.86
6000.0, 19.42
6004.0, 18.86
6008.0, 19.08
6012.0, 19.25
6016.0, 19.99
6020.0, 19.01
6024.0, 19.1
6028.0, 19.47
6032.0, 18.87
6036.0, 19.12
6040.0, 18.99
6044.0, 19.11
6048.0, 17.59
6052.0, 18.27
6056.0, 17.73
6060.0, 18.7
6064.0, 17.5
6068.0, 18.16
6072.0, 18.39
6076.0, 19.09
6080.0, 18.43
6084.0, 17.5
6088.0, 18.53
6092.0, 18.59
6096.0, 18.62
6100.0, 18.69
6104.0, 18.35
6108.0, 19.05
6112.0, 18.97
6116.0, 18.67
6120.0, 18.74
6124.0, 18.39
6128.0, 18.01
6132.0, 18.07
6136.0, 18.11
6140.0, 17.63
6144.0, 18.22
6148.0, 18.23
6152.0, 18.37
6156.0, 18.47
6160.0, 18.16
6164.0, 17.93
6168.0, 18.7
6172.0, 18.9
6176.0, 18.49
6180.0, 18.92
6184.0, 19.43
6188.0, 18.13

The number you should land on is 0.02 mag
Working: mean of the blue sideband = 20.8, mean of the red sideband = 18.4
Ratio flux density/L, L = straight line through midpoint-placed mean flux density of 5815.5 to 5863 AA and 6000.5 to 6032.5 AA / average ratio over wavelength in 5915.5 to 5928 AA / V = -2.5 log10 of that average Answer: 0.03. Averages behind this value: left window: 20.2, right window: 19.2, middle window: 19.2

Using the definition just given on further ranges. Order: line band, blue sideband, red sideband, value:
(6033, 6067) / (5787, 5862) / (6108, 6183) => 0.04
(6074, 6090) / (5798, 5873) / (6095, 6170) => 0.02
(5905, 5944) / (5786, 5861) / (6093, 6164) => 0.00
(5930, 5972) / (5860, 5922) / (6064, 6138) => -0.03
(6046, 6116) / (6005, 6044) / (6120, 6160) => 0.02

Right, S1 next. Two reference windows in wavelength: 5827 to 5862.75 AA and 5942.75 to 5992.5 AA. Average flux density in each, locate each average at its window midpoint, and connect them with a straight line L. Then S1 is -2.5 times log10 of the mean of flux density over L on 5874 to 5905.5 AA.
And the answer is 0.05 mag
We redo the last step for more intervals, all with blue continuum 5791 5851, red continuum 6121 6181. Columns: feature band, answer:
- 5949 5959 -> 0.02 mag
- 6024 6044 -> 0.01 mag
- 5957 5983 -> 0.02 mag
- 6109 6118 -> -0.01 mag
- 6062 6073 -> 0.06 mag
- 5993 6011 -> 0.02 mag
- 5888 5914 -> 0.05 mag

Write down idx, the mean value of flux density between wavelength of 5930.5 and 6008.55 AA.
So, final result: 19.4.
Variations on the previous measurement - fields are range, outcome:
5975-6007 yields 18.9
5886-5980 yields 19.5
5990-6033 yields 19.2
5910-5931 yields 19.5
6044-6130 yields 18.4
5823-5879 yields 20.2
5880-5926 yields 19.4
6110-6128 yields 18.6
